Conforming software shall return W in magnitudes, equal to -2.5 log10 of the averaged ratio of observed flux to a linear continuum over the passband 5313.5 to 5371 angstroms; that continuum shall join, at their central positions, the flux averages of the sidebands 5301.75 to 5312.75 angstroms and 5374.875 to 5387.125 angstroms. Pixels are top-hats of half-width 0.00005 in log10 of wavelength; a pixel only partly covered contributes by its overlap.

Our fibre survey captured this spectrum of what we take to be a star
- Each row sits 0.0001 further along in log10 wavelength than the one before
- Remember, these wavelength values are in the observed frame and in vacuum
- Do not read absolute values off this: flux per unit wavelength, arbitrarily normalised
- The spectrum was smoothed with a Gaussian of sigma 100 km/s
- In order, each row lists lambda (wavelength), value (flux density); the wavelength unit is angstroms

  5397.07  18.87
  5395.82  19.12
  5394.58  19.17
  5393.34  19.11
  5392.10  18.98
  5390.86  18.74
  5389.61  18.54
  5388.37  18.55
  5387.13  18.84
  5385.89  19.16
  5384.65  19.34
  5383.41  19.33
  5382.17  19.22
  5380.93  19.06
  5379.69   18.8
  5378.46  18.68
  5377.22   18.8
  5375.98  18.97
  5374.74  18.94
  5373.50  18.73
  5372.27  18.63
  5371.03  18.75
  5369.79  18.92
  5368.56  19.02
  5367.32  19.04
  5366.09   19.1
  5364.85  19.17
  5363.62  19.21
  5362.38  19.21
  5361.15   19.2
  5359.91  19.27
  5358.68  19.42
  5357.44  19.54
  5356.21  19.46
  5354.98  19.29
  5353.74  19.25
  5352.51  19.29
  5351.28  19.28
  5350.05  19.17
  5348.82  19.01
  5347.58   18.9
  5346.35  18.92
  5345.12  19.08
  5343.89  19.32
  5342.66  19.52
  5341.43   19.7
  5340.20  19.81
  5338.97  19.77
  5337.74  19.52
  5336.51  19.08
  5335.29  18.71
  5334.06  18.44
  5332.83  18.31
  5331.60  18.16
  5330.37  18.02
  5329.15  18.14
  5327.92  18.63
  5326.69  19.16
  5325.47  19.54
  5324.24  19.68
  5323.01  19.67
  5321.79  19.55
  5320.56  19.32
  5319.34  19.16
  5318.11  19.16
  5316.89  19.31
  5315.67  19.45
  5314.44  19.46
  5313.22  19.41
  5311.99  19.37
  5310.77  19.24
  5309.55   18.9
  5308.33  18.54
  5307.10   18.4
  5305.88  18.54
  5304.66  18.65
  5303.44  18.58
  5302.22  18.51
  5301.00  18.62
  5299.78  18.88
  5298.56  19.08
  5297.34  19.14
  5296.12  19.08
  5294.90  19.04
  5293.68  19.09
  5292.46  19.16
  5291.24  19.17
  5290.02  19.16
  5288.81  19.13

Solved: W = -0.02 mag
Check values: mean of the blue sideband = 18.8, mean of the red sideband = 19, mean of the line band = 19.2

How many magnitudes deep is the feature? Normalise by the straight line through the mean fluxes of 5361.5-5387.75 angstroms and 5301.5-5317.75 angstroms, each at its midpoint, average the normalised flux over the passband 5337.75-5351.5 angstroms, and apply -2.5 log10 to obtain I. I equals -0.019 mag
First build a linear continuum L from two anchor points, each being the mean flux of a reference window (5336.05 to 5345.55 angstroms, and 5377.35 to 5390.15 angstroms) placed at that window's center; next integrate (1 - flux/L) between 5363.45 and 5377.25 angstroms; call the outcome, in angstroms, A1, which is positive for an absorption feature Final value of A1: 0.1 angstroms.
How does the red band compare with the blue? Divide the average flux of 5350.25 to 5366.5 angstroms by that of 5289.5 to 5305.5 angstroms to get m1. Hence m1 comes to 1.0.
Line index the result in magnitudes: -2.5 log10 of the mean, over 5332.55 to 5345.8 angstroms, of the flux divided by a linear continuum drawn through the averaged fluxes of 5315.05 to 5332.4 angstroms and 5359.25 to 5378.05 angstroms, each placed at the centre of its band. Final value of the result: -0.01 mag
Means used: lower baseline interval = 19.1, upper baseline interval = 19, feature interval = 19.2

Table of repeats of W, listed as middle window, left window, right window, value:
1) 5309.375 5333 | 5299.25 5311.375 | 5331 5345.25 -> -0.01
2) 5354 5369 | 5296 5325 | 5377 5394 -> -0.01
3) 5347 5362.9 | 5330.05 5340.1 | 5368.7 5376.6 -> -0.02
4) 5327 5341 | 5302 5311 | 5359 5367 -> 0.01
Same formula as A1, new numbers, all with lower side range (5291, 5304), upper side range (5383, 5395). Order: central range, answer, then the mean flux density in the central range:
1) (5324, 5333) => 0.12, 18.7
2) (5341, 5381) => -0.33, 19.1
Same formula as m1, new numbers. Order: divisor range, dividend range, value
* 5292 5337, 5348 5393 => 1.01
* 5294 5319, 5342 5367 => 1.01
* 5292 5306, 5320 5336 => 1.00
